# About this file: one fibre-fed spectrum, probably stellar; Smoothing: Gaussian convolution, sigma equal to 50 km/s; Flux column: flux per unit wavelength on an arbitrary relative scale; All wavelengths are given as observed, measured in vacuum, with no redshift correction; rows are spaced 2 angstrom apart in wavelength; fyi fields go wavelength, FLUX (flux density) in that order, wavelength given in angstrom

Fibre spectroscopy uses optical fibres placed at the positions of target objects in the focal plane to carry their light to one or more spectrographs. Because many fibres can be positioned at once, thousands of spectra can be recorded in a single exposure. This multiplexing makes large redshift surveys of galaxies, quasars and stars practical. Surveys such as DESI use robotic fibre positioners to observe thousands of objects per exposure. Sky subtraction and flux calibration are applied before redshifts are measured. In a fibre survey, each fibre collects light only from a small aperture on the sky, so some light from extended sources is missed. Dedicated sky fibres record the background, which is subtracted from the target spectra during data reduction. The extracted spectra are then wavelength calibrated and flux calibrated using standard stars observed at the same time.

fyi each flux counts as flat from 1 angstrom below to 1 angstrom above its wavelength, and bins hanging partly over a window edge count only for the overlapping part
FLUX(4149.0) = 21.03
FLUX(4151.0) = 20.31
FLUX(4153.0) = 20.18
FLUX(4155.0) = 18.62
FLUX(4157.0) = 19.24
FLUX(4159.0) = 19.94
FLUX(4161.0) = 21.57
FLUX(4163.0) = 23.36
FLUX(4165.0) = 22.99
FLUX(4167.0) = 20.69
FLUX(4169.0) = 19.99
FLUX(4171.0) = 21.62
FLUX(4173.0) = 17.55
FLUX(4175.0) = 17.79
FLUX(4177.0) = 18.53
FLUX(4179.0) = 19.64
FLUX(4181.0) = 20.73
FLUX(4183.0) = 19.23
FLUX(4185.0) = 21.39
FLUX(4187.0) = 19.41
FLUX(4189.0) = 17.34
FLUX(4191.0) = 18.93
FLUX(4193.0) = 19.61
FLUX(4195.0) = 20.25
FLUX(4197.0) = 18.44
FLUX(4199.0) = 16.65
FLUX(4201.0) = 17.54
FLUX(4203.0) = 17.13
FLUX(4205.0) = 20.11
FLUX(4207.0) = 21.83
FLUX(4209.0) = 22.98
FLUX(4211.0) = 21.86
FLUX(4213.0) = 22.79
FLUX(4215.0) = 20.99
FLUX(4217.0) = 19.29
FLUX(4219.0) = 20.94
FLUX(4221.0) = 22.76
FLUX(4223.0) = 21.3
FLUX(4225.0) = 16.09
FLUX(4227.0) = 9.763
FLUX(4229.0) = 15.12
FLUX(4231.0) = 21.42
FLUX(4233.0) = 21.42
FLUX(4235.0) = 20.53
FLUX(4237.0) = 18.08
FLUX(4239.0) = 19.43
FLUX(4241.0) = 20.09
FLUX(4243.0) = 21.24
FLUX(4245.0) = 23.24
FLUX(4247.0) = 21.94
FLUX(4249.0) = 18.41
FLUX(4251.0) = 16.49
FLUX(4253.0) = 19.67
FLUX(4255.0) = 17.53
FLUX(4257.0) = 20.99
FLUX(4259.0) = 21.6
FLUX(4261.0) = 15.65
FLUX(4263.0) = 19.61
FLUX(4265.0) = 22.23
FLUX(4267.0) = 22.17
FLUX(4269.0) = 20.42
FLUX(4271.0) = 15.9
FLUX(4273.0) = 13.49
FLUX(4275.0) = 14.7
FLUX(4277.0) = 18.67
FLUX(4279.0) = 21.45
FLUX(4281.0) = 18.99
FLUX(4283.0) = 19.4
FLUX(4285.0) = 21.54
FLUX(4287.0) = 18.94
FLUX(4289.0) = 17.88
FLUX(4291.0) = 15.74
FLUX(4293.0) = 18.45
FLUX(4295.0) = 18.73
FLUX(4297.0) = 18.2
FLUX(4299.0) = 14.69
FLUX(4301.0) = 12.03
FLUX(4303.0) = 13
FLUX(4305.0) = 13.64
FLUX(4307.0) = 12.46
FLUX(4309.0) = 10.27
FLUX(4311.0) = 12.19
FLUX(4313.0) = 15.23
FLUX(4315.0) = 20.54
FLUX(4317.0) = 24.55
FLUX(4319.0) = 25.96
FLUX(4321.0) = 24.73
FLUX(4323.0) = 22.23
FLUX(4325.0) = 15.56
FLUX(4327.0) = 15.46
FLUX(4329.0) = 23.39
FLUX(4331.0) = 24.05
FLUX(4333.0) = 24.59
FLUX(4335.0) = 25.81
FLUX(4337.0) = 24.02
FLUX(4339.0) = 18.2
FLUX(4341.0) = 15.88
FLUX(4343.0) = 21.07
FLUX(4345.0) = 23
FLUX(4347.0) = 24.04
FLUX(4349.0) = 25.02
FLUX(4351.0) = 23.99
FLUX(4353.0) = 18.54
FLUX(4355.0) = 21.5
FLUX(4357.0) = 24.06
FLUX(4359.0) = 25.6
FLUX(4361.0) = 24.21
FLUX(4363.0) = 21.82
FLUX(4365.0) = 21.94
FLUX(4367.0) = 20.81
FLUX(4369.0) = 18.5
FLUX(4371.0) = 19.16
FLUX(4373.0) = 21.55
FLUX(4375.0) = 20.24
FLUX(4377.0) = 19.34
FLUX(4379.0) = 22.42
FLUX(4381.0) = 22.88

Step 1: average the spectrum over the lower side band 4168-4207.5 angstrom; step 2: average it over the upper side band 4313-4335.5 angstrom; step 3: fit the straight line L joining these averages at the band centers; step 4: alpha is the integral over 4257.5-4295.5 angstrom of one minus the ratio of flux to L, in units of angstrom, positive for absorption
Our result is 4.1 angstrom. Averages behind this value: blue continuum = 19.2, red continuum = 22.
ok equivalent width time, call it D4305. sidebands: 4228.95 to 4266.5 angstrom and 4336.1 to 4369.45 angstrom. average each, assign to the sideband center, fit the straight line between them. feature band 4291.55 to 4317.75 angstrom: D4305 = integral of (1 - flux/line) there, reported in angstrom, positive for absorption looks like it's 6.7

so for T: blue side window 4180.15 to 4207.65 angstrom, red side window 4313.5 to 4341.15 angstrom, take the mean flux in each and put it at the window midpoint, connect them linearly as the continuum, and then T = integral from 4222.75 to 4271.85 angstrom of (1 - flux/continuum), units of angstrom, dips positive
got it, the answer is 2.5 angstrom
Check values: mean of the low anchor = 19.1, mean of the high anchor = 21.8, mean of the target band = 19.2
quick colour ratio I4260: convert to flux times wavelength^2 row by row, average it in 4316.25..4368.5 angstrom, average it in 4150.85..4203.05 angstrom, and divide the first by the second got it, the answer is 1.23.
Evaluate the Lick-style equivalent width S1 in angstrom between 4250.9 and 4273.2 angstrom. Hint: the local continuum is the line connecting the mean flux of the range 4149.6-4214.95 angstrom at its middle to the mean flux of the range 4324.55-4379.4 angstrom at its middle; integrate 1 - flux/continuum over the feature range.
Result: 1.8 angstrom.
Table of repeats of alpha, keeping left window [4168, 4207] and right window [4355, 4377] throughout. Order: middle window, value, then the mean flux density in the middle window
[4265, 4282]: 1.6 angstrom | 18.5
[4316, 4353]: -1.7 angstrom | 22.2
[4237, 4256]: 0.3 angstrom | 19.7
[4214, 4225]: -0.6 angstrom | 20.6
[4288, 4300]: 2.0 angstrom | 17.3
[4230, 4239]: -0.2 angstrom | 20.3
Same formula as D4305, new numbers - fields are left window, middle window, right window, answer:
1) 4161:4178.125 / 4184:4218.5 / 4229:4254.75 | 0.6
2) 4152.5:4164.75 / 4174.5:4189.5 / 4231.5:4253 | 0.8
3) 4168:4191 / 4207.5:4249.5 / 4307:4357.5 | -0.5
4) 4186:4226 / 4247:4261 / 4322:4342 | 0.8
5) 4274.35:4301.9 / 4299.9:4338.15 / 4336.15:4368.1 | 2.1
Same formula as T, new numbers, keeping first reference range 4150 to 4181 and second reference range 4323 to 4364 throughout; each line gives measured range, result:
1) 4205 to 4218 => -0.55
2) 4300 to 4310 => 4.31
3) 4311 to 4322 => 0.22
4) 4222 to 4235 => 1.91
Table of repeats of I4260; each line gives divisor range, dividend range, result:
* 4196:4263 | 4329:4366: 1.23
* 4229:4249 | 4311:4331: 1.05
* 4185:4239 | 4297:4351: 1.05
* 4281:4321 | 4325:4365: 1.31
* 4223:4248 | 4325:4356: 1.19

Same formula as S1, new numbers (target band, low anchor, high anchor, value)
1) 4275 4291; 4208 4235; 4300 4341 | 0.1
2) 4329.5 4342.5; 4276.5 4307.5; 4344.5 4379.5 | -1.3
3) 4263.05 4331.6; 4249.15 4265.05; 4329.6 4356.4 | 8.0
